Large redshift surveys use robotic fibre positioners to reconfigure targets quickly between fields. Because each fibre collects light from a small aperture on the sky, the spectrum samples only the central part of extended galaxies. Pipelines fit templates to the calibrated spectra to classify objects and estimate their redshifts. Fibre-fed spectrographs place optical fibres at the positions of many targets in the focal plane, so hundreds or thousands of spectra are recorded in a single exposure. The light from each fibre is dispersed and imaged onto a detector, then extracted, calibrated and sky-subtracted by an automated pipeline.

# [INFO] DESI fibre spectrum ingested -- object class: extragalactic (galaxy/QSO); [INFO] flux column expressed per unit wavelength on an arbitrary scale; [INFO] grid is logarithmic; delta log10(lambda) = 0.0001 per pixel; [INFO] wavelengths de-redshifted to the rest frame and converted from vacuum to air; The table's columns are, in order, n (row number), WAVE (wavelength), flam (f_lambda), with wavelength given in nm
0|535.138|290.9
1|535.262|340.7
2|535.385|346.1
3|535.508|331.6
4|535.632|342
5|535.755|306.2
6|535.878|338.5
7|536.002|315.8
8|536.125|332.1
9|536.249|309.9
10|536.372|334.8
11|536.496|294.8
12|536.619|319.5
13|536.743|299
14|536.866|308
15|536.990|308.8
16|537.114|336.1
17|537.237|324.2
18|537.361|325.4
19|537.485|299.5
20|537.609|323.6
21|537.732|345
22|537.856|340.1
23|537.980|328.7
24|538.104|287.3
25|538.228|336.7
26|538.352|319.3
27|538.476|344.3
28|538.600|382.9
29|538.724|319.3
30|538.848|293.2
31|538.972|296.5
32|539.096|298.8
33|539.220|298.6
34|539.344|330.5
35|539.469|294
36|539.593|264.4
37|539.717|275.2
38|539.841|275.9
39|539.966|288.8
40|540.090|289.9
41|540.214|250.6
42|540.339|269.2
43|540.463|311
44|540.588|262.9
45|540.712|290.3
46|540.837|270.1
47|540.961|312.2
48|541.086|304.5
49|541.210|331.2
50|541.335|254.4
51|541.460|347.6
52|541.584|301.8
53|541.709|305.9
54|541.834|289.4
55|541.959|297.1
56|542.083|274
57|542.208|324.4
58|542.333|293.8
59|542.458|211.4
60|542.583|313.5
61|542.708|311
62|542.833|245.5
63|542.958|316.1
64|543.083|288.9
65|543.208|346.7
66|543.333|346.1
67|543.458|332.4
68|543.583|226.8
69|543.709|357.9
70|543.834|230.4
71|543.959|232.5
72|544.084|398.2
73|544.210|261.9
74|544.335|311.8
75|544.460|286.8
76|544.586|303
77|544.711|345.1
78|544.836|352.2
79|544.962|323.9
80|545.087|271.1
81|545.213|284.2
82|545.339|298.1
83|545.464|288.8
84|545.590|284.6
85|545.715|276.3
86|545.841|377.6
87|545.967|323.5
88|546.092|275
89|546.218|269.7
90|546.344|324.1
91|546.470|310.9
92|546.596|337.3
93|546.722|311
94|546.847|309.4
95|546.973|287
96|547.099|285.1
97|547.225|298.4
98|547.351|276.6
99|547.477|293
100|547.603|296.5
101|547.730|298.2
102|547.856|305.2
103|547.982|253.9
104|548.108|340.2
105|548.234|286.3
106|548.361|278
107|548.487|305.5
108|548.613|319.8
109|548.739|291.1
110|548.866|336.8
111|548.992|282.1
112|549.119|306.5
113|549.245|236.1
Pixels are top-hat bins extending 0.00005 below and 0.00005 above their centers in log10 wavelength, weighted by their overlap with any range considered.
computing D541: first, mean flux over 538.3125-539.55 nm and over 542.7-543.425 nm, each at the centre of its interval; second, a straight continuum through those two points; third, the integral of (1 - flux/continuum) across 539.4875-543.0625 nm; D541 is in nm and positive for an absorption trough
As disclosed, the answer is 0.28 nm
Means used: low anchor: 317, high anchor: 310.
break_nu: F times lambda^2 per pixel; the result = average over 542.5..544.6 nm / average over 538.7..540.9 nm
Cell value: 1.1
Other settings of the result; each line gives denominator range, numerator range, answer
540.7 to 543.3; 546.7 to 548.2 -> 1.01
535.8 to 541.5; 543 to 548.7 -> 1.01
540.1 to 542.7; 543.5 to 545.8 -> 1.03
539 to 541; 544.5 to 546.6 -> 1.10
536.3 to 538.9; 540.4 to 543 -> 0.92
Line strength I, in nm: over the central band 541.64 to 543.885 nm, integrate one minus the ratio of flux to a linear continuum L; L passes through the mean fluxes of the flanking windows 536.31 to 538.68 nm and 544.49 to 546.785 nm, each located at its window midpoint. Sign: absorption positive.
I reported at 0.13 nm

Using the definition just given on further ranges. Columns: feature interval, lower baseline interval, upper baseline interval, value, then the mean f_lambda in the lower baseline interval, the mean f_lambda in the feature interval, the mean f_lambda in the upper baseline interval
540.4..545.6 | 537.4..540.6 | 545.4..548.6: 0.07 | 306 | 299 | 300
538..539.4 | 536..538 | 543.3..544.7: -0.02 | 320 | 319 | 300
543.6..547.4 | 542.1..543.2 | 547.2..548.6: -0.13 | 290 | 302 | 295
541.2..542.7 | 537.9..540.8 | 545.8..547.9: 0.03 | 300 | 295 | 304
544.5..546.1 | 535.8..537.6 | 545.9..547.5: -0.03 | 318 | 309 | 301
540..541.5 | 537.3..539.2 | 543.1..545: 0.13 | 322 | 290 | 310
